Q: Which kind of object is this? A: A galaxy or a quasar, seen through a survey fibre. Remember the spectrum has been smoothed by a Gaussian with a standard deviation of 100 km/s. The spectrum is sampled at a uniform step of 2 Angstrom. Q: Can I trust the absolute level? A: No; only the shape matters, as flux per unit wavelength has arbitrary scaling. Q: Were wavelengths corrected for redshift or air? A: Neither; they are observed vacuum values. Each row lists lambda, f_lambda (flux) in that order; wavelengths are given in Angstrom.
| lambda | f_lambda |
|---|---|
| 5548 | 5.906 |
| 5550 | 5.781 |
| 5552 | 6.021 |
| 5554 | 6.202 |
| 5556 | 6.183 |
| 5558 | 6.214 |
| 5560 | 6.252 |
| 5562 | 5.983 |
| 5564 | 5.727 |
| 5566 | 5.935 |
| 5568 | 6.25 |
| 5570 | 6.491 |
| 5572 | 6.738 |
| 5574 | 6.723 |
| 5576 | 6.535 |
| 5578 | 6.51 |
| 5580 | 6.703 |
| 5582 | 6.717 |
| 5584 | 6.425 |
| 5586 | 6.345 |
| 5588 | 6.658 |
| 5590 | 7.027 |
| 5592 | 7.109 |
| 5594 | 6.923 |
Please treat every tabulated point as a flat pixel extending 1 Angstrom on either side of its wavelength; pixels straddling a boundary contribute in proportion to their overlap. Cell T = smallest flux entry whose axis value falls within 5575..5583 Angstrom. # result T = 6.51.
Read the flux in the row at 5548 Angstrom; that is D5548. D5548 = 5.906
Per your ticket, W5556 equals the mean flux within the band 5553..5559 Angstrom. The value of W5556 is 6.2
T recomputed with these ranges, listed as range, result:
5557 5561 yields 6.214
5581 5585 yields 6.425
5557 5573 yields 5.727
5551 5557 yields 6.021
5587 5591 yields 6.658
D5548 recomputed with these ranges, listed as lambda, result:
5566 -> 5.935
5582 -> 6.717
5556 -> 6.183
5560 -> 6.252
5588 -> 6.658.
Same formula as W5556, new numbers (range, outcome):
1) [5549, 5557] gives 6.05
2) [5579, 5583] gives 6.71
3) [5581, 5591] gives 6.63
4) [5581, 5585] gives 6.57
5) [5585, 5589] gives 6.5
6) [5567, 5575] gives 6.55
